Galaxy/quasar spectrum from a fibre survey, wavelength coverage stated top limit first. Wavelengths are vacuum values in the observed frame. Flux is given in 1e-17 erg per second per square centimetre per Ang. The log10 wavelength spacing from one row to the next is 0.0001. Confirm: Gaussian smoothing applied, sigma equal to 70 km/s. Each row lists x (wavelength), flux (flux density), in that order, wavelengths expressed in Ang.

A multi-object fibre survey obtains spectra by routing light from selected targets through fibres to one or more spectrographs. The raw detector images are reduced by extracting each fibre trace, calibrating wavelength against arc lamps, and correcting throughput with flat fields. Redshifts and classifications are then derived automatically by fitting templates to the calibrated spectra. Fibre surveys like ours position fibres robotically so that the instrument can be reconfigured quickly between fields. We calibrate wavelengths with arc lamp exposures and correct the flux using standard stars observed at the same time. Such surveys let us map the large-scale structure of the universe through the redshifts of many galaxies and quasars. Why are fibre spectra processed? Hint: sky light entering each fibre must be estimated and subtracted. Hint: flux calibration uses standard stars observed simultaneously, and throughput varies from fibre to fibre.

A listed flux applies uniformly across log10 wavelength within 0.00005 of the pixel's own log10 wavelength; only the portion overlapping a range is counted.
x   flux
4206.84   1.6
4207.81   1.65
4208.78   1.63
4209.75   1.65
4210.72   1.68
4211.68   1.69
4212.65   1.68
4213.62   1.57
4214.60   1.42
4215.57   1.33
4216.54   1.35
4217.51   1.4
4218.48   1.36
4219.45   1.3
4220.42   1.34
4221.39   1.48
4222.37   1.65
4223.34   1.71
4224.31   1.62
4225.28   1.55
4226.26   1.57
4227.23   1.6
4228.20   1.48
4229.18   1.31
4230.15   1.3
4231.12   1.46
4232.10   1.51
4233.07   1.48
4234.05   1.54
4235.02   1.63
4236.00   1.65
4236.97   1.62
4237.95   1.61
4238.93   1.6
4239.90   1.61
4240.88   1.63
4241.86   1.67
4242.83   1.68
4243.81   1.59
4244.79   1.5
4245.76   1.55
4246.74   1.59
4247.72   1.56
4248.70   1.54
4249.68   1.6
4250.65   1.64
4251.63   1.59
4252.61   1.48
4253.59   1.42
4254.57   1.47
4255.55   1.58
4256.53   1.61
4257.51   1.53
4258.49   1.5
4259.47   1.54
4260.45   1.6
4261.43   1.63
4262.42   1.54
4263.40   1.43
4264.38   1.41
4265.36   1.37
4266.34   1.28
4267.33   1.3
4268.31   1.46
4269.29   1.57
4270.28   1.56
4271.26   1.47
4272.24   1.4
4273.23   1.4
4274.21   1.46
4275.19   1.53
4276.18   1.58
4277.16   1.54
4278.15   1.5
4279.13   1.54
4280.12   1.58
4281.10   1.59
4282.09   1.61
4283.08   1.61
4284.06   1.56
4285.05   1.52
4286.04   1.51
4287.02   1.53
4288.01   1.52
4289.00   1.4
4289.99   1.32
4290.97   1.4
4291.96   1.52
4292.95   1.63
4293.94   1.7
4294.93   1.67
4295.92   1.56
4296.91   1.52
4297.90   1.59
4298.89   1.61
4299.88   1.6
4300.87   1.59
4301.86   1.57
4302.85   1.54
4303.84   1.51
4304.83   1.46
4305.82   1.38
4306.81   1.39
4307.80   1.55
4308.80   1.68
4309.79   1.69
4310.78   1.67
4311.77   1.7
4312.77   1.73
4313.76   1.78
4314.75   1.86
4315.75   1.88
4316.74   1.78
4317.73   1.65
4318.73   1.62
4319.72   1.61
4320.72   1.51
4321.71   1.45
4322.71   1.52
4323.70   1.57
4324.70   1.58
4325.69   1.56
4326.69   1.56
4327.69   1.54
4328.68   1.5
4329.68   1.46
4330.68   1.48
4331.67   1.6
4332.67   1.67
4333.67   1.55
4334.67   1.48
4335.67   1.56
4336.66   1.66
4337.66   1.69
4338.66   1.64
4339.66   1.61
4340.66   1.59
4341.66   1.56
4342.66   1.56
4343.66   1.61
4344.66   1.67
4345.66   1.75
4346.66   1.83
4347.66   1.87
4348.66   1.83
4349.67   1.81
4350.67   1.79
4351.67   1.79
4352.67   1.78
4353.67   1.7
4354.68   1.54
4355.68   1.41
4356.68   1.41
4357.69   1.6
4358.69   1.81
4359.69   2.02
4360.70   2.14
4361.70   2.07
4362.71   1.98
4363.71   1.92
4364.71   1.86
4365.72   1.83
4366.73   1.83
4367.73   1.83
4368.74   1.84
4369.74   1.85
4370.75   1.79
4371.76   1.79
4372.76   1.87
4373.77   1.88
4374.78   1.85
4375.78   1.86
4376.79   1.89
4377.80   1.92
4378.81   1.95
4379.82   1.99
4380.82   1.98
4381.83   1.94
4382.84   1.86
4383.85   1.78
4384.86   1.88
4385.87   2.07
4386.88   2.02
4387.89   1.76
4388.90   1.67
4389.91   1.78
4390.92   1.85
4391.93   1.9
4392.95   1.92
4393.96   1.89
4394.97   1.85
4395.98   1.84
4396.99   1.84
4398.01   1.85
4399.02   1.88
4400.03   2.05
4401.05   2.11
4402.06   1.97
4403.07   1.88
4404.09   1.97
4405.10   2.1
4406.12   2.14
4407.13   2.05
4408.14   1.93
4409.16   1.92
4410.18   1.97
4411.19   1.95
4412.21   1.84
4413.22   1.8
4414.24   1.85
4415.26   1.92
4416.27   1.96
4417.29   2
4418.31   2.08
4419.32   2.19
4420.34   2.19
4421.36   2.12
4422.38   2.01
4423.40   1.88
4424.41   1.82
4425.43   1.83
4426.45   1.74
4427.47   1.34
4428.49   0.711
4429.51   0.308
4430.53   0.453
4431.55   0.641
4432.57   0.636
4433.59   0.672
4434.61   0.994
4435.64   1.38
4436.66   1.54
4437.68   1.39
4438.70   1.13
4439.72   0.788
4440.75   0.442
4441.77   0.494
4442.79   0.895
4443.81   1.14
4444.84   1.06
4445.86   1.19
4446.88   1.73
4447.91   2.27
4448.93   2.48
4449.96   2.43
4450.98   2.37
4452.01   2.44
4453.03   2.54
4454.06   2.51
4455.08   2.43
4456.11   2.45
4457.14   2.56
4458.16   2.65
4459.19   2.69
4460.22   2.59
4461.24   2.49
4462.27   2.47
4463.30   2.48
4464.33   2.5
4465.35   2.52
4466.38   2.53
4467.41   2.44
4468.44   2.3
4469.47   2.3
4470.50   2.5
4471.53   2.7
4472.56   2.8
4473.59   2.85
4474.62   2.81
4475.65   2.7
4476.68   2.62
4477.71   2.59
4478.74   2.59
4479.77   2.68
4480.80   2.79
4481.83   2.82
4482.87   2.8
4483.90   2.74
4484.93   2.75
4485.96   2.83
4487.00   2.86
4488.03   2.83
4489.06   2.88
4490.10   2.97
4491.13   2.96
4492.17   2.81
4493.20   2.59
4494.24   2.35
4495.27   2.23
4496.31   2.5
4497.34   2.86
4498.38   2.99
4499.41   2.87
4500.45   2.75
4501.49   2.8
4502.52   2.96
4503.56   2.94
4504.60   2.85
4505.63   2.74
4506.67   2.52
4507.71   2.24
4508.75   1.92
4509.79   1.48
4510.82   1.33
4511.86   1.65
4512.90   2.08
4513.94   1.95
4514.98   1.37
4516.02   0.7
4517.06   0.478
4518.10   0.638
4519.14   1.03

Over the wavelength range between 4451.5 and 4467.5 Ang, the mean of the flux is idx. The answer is 2.52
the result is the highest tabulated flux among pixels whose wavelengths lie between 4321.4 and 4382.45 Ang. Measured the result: 2.14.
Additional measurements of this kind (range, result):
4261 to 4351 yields 1.88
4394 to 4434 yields 2.19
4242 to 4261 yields 1.68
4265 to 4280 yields 1.58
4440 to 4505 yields 2.99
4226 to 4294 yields 1.7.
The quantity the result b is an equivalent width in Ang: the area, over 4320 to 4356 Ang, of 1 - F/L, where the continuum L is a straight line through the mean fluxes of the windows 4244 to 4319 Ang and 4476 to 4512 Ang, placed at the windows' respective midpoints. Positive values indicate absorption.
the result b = 4.20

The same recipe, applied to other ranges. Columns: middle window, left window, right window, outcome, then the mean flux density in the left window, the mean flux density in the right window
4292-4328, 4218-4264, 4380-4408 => 2.3 Ang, 1.54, 1.92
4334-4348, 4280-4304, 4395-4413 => 0.7 Ang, 1.55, 1.95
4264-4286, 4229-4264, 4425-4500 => 1.8 Ang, 1.55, 2.14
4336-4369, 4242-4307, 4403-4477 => -0.8 Ang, 1.52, 1.91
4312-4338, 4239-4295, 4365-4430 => 1.0 Ang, 1.53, 1.86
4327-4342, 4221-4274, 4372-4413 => 1.6 Ang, 1.53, 1.92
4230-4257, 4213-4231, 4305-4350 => -1.2 Ang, 1.46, 1.63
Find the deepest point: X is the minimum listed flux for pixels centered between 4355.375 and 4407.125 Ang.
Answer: 1.41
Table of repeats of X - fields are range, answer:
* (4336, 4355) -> 1.54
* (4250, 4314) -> 1.28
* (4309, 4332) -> 1.45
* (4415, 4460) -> 0.308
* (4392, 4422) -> 1.8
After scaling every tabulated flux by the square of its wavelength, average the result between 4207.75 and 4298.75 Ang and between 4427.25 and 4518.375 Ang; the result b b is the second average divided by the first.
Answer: 1.5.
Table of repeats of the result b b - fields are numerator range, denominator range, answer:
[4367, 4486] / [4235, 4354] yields 1.32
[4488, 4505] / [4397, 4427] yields 1.47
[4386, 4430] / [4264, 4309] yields 1.30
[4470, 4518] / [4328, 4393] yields 1.47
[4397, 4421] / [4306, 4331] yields 1.28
